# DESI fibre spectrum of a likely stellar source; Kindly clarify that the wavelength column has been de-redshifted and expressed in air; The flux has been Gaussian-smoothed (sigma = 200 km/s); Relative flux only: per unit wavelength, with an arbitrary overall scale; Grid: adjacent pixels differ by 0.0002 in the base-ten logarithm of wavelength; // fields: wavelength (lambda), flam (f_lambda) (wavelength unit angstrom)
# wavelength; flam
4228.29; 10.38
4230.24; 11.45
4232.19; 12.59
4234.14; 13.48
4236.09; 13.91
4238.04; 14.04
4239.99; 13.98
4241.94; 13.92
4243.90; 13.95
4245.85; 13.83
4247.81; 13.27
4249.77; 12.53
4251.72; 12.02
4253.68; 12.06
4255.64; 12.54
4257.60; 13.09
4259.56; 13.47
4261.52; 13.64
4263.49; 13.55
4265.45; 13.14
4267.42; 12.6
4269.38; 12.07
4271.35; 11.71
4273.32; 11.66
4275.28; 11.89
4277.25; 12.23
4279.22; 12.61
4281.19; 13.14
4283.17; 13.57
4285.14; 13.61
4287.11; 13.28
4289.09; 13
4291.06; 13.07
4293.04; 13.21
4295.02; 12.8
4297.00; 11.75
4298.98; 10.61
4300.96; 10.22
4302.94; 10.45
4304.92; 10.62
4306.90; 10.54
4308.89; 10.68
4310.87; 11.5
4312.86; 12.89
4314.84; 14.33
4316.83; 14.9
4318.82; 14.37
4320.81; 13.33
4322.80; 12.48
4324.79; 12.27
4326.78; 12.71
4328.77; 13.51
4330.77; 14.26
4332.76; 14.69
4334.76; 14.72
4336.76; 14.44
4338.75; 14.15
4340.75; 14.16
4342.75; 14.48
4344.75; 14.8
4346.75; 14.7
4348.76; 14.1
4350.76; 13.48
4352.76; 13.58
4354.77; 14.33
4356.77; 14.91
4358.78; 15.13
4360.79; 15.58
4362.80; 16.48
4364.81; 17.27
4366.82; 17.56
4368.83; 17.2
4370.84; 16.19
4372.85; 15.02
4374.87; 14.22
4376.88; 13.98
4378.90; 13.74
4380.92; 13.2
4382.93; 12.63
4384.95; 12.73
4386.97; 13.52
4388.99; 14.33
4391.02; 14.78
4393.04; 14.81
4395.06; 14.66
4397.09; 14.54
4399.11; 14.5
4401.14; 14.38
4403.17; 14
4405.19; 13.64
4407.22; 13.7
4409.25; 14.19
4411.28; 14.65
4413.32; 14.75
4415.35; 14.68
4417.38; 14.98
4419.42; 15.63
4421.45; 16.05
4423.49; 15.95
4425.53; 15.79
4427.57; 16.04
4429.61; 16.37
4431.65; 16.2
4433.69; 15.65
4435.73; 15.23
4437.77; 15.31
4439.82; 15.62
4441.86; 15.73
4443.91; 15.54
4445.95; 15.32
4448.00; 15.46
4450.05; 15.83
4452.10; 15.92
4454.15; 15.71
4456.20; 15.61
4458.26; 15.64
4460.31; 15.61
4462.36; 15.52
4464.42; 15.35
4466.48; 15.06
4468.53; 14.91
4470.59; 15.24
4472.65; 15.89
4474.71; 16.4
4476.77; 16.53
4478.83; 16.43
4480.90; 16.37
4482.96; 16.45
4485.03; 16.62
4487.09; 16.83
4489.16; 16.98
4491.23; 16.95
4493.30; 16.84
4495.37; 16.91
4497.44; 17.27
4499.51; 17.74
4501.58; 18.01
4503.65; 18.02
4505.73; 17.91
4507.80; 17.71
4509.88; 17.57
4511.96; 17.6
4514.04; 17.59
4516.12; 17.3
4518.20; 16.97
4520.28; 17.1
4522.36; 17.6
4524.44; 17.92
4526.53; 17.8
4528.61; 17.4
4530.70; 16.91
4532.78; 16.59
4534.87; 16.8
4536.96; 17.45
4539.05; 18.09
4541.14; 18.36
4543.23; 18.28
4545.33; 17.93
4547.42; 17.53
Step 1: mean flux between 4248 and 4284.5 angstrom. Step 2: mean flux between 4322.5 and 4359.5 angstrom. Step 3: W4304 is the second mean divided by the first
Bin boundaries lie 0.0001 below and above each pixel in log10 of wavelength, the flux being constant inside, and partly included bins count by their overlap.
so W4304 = 1.11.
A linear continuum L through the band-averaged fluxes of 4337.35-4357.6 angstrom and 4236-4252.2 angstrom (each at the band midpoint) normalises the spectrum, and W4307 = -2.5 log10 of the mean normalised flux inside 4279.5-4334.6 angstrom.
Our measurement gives 0.11 mag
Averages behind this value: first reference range 13.5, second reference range 14.3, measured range 12.7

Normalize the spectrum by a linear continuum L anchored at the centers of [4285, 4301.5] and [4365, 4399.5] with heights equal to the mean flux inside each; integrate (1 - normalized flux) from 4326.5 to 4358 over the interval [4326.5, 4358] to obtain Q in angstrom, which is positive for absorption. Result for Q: -1.41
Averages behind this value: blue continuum 12.4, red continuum 14.6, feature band 14.2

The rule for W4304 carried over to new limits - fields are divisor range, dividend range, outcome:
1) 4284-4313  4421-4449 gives 1.33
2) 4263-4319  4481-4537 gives 1.40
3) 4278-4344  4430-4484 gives 1.22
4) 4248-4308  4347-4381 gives 1.22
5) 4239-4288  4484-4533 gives 1.34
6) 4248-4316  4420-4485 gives 1.28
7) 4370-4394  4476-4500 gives 1.19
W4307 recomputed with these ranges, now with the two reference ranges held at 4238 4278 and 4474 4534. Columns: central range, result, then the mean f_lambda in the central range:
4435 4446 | 0.041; 15.5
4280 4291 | 0.007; 13.3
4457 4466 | 0.065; 15.5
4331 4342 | -0.012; 14.4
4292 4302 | 0.160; 11.7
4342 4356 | 0.020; 14.2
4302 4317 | 0.166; 11.8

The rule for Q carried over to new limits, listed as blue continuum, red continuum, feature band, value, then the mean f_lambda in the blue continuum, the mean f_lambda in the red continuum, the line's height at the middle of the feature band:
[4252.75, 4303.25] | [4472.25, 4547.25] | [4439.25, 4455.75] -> 0.4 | 12.5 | 17.3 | 16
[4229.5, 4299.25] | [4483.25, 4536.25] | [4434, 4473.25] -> 1.9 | 12.9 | 17.3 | 16.3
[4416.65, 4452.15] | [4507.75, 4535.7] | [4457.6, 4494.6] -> 0.9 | 15.7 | 17.3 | 16.5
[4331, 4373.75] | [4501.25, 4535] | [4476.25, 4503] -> 0.2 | 15.1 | 17.5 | 17.1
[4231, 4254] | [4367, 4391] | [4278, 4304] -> 2.5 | 13.3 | 14.4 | 13.7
